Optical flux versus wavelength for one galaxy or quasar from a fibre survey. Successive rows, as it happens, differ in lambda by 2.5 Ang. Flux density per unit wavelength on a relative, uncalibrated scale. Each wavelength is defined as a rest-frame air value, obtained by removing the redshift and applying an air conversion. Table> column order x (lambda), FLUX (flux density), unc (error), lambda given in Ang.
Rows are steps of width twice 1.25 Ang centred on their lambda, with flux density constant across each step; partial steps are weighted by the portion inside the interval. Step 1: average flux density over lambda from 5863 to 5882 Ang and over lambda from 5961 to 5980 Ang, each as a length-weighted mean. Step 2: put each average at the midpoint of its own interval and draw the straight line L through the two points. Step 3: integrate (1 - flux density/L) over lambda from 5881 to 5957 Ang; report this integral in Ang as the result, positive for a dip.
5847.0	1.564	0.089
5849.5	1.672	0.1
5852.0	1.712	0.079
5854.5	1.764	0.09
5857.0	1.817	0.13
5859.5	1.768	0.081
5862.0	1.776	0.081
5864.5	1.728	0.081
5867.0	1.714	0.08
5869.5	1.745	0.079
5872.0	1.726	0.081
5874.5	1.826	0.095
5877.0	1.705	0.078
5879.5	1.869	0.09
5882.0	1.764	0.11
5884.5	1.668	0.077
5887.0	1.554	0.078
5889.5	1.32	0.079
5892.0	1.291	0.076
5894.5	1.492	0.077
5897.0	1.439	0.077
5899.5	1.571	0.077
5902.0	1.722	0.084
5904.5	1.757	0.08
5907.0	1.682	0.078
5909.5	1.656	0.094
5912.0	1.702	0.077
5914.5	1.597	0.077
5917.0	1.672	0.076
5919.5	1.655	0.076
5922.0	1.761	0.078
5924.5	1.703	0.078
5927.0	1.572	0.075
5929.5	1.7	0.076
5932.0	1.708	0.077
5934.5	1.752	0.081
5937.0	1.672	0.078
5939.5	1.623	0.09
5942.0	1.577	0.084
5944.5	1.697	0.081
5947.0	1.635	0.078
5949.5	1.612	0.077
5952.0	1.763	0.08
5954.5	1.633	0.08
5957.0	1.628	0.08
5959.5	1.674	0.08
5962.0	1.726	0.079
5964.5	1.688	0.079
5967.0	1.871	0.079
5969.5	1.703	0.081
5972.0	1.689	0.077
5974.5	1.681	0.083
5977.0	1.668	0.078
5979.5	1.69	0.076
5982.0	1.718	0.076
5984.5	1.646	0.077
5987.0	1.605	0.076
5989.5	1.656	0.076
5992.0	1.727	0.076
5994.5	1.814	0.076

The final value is 4.7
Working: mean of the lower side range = 1.76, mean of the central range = 1.63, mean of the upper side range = 1.72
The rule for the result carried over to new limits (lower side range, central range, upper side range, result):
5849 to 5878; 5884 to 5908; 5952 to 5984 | 2.6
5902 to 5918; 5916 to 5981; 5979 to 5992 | -0.3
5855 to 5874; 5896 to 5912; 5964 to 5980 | 0.9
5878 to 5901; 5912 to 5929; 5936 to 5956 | -0.6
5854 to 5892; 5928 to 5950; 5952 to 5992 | 0.4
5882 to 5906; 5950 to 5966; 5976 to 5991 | -0.5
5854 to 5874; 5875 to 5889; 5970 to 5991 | 0.4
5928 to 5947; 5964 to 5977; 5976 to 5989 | -0.4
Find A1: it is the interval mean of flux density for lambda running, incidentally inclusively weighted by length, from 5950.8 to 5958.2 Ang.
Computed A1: 1.67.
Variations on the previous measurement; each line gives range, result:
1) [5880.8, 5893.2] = 1.52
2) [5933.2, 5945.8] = 1.66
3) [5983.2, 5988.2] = 1.63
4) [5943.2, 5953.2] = 1.68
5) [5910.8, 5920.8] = 1.66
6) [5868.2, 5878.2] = 1.75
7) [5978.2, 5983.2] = 1.7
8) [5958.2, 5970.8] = 1.73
